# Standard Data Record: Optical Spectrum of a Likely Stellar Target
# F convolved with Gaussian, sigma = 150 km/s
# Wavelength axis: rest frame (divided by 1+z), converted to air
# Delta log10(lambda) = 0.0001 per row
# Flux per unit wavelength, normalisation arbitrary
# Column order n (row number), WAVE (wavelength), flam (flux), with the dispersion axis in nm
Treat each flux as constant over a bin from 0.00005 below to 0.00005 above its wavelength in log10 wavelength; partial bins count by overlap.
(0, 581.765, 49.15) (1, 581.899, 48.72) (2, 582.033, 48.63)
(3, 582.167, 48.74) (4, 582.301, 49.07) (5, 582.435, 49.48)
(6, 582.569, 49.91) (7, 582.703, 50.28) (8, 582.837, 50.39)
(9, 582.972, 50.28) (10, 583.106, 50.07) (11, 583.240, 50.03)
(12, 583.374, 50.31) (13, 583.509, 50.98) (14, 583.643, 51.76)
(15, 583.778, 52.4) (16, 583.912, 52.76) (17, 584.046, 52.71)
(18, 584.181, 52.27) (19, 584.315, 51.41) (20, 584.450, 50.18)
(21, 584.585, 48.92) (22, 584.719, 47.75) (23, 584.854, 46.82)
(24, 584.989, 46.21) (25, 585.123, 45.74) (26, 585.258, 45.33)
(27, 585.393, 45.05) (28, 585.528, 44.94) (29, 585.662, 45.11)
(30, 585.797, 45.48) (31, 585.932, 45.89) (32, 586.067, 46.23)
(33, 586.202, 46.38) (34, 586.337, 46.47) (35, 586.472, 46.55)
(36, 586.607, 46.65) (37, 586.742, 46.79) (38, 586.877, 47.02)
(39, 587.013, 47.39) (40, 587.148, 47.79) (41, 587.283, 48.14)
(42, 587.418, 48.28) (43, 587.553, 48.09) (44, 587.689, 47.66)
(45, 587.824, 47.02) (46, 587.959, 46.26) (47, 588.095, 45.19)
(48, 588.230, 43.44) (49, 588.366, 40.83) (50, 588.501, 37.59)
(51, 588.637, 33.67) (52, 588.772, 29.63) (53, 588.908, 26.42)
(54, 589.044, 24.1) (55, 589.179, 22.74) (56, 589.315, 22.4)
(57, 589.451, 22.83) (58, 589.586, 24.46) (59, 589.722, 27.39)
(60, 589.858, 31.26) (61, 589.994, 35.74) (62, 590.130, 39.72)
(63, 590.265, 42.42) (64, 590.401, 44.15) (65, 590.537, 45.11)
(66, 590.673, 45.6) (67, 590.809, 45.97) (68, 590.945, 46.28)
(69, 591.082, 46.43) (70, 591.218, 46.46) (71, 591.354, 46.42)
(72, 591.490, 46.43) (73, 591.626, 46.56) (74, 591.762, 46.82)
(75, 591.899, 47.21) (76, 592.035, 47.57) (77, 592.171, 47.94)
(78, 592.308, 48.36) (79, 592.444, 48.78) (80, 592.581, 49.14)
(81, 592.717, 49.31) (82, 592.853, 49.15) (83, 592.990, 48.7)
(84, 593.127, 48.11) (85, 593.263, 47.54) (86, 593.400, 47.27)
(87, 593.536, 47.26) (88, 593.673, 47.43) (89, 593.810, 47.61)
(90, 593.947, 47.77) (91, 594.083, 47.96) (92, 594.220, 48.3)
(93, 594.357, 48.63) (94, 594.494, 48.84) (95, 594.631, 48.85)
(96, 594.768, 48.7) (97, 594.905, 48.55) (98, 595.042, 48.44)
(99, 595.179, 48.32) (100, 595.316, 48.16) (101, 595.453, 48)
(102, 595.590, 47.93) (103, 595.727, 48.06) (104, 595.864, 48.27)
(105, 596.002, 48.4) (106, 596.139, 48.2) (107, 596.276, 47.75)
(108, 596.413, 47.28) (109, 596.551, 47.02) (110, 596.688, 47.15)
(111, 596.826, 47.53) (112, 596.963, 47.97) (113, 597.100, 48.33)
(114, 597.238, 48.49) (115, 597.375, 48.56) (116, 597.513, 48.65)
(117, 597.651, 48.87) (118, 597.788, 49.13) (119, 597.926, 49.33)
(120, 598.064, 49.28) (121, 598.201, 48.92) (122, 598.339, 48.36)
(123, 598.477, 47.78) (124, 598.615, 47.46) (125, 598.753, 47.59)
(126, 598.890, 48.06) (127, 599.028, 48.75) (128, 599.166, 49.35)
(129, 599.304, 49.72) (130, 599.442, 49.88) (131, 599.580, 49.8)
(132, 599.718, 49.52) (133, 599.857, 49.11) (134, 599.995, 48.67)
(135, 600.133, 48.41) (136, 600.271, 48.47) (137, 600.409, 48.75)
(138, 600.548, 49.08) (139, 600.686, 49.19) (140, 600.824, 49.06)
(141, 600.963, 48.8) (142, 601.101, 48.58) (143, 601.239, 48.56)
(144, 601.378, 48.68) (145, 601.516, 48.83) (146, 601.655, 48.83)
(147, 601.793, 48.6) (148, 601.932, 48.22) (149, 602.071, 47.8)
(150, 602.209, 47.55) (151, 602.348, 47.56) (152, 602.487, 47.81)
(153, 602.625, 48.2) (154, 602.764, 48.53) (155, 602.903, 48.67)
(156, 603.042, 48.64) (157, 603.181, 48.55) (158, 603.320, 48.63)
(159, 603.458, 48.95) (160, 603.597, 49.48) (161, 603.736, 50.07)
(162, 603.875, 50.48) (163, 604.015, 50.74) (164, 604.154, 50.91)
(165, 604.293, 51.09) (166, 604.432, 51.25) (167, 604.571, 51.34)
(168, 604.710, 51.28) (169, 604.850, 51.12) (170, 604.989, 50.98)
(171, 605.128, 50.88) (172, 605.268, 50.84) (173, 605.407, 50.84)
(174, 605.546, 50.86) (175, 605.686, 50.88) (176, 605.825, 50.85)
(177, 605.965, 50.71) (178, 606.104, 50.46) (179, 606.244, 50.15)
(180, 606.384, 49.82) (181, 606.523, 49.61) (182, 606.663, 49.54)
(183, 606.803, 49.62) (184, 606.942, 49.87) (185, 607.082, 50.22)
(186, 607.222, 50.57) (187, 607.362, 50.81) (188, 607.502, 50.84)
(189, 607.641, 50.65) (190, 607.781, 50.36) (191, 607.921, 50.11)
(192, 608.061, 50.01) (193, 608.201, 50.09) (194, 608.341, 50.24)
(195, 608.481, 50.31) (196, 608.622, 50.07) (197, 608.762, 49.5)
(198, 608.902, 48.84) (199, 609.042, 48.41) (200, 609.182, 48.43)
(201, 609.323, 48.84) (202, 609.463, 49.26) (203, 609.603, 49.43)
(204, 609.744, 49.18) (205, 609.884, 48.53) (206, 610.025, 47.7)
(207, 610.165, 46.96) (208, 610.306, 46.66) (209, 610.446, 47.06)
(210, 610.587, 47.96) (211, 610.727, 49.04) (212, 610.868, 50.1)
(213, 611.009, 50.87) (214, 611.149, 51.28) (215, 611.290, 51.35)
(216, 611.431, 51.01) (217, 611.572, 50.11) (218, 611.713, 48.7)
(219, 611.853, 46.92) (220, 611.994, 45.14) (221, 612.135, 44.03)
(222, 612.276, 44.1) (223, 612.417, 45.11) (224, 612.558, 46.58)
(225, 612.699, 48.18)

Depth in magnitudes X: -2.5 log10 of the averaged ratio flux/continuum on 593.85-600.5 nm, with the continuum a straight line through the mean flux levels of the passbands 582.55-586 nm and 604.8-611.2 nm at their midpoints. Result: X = 0.02 mag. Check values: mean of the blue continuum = 48.9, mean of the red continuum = 49.8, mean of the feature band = 48.4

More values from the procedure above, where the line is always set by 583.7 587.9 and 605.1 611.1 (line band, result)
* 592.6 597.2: 0.01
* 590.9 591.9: 0.04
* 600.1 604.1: 0.01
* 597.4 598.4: 0.00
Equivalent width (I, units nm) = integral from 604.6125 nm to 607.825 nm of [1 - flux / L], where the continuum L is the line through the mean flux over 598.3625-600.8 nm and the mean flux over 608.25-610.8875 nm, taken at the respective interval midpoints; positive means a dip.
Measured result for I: -0.12 nm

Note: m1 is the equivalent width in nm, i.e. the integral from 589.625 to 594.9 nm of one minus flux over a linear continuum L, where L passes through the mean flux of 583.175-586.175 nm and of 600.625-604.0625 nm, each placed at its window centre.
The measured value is 0.31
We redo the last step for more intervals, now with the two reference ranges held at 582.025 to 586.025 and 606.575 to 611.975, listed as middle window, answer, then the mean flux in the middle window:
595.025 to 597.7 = 0.06 nm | 48.1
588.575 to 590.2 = 0.69 nm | 28.4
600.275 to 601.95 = 0.02 nm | 48.8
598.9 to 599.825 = 0.00 nm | 49.3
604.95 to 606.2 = -0.04 nm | 50.8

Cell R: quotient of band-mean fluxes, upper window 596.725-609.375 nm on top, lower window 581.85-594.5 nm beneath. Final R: 1.09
